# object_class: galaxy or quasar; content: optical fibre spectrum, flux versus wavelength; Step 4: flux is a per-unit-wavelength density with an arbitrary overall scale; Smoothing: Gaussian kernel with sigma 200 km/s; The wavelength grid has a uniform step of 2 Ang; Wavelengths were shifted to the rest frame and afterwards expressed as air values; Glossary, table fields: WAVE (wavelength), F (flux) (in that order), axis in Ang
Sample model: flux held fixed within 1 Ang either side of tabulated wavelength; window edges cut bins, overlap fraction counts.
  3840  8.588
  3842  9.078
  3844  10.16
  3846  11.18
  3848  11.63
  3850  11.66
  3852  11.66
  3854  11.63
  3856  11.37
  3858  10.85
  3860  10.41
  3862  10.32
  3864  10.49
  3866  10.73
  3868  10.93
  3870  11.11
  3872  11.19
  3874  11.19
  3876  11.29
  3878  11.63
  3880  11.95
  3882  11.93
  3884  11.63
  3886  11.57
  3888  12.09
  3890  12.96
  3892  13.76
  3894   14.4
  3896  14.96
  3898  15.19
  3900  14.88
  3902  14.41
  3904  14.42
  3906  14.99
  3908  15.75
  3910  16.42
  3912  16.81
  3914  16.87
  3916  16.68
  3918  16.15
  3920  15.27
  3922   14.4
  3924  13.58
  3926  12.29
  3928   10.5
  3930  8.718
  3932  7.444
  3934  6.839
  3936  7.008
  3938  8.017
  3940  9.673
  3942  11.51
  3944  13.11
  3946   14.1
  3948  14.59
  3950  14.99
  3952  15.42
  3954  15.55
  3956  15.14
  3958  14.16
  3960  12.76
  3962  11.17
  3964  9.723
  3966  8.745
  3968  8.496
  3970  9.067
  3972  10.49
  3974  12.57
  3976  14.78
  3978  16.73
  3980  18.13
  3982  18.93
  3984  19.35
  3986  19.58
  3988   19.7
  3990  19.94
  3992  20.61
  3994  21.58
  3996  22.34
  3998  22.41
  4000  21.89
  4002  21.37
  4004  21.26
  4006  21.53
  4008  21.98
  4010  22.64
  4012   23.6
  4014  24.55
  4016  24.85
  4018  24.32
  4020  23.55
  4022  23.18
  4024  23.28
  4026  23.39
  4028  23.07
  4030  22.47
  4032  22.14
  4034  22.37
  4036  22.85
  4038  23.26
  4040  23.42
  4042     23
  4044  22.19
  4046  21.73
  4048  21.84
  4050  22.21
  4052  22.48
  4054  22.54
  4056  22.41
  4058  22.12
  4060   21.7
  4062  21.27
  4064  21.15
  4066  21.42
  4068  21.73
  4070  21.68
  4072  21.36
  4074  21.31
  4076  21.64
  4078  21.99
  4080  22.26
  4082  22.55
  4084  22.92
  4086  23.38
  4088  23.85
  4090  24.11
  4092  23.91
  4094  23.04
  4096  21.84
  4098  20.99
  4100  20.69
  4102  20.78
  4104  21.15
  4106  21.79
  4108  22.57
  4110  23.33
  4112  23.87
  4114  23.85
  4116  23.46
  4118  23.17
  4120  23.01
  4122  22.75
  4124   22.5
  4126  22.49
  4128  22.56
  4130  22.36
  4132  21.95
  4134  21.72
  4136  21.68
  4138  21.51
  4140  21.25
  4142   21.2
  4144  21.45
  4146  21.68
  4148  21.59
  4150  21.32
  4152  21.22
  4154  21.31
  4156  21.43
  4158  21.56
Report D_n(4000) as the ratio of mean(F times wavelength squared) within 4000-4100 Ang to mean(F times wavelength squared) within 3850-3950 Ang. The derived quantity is 1.95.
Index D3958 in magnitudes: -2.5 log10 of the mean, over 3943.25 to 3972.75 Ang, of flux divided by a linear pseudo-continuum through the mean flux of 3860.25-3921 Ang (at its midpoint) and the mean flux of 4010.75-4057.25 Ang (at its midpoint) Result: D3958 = 0.38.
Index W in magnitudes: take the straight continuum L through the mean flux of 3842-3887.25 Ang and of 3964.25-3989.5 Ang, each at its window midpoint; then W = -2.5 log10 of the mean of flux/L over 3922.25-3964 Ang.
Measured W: 0.16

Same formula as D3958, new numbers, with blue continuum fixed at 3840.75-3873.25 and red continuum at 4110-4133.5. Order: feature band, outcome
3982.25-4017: -0.239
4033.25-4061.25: -0.152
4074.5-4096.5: -0.079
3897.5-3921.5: -0.178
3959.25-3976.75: 0.424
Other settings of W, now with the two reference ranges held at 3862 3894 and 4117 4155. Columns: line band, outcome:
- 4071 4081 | -0.114 mag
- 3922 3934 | 0.280 mag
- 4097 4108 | -0.032 mag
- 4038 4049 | -0.228 mag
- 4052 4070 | -0.154 mag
